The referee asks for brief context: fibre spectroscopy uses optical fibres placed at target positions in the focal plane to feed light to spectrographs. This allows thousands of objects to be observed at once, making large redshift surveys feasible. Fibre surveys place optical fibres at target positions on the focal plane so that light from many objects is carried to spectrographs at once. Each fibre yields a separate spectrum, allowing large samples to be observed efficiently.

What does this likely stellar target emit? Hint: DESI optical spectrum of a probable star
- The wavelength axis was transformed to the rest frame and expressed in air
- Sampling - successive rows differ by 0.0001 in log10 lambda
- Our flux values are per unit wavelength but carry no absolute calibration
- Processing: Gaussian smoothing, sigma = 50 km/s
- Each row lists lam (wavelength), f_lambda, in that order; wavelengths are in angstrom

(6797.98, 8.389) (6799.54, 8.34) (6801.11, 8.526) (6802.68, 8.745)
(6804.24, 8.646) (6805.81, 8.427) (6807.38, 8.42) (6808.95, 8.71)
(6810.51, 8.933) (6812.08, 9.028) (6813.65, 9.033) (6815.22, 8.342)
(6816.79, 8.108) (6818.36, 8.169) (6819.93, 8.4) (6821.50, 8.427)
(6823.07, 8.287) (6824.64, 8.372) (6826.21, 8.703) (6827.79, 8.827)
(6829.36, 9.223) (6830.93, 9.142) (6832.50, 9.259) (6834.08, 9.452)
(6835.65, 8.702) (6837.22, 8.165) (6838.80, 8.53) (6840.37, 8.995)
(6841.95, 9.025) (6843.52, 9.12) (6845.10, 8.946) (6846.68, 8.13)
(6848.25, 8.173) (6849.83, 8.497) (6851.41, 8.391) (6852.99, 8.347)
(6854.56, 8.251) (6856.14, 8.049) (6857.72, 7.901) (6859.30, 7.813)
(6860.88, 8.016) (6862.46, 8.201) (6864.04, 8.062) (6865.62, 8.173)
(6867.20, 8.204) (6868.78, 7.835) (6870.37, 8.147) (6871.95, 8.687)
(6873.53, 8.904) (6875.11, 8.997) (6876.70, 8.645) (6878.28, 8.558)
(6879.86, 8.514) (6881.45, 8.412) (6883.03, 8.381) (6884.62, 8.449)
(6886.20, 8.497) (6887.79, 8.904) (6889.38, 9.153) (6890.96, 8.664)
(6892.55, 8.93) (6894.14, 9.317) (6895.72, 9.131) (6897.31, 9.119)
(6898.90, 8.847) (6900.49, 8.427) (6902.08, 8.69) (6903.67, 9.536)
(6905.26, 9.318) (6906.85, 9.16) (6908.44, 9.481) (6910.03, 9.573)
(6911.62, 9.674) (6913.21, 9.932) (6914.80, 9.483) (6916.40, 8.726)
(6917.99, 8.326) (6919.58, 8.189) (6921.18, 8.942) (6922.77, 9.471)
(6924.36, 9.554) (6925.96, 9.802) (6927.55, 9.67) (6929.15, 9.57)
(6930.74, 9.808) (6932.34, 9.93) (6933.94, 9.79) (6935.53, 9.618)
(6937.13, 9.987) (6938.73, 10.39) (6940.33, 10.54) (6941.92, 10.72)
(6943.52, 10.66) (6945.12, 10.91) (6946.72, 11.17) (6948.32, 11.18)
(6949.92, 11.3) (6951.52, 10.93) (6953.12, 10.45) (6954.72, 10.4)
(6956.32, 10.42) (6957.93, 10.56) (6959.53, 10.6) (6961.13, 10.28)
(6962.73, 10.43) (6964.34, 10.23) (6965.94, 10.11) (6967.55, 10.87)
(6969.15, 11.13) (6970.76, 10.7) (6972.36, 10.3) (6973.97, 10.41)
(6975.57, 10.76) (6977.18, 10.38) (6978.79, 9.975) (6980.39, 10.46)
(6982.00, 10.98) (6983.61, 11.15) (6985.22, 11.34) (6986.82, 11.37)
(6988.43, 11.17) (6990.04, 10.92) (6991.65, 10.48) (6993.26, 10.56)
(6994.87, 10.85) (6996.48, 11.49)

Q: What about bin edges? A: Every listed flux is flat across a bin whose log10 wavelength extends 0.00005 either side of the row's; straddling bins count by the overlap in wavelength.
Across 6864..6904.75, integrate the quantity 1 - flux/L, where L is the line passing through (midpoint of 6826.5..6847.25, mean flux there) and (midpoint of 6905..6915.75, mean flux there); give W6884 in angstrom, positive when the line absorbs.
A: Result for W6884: 2.7 angstrom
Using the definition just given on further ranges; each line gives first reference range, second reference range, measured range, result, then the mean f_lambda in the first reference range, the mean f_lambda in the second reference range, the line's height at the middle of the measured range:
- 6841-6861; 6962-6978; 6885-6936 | 1.3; 8.37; 10.5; 9.45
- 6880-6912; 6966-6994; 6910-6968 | -1.1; 8.96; 10.7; 9.88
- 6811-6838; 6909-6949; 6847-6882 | 3.1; 8.69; 9.82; 9.12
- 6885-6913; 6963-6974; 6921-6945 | -0.4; 9.09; 10.5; 9.8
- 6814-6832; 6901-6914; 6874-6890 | 0.9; 8.57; 9.4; 9.15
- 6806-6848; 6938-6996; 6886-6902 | 1.2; 8.7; 10.7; 9.66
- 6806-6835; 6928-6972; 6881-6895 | 1.3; 8.71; 10.5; 9.62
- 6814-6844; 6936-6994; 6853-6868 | 1.7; 8.7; 10.7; 9.16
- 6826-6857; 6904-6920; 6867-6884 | 0.9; 8.69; 9.22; 8.95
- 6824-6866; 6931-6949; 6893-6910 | 0.9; 8.54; 10.4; 9.66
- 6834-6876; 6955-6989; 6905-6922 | 0.7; 8.42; 10.6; 9.53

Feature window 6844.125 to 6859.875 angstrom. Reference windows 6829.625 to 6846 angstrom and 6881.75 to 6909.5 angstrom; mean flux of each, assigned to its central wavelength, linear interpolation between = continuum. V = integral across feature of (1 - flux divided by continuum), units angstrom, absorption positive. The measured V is 1.18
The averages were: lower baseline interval 8.94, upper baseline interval 8.94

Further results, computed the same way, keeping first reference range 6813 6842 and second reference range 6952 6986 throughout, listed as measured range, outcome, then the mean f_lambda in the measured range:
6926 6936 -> 0.3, 9.75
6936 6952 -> -0.8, 10.8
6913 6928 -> 1.1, 9.17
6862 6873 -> 1.2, 8.2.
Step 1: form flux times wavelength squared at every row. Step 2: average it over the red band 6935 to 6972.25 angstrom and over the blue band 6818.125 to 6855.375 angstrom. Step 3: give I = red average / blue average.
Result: 1.3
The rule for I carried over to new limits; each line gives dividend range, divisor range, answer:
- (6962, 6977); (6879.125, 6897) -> 1.23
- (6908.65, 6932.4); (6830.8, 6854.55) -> 1.10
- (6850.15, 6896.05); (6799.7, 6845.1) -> 0.99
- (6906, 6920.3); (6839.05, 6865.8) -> 1.12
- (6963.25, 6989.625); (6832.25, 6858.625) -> 1.30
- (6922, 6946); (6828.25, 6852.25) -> 1.17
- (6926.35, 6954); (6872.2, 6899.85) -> 1.20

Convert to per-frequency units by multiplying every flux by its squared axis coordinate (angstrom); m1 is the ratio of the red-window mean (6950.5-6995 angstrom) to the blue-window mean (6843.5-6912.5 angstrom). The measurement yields 1.3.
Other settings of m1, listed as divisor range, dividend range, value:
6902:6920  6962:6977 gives 1.16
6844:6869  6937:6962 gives 1.34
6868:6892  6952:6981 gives 1.25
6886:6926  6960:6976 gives 1.18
